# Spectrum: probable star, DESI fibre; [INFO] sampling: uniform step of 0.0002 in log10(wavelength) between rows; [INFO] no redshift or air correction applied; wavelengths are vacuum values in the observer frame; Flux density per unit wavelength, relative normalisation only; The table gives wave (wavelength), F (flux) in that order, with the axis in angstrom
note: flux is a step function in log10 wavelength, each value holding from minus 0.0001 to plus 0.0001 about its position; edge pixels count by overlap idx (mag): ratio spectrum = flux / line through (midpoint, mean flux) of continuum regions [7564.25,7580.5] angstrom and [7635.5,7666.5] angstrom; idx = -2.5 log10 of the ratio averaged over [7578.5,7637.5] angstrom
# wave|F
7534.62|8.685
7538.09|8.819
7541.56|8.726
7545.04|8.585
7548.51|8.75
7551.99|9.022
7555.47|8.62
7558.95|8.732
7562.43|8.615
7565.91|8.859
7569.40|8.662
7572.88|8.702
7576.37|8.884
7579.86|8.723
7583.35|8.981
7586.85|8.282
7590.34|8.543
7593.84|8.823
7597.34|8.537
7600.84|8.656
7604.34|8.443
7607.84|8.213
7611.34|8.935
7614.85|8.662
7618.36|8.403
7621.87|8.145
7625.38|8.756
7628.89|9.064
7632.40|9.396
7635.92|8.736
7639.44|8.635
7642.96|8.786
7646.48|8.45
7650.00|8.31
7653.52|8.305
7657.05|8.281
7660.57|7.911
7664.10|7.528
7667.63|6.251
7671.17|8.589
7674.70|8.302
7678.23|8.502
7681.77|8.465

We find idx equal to -0.02 mag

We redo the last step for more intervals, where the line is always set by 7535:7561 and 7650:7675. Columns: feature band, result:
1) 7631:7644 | -0.10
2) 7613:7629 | -0.05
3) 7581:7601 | -0.03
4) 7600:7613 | -0.03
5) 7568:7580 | -0.03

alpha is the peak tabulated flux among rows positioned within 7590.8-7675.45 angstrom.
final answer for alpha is 9.396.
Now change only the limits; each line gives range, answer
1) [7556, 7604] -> 8.981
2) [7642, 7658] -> 8.786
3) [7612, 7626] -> 8.756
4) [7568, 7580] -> 8.884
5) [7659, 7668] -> 7.911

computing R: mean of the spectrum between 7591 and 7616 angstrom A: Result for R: 8.6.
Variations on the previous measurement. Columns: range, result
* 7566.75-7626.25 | 8.61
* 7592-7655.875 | 8.62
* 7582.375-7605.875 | 8.6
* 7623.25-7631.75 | 8.95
